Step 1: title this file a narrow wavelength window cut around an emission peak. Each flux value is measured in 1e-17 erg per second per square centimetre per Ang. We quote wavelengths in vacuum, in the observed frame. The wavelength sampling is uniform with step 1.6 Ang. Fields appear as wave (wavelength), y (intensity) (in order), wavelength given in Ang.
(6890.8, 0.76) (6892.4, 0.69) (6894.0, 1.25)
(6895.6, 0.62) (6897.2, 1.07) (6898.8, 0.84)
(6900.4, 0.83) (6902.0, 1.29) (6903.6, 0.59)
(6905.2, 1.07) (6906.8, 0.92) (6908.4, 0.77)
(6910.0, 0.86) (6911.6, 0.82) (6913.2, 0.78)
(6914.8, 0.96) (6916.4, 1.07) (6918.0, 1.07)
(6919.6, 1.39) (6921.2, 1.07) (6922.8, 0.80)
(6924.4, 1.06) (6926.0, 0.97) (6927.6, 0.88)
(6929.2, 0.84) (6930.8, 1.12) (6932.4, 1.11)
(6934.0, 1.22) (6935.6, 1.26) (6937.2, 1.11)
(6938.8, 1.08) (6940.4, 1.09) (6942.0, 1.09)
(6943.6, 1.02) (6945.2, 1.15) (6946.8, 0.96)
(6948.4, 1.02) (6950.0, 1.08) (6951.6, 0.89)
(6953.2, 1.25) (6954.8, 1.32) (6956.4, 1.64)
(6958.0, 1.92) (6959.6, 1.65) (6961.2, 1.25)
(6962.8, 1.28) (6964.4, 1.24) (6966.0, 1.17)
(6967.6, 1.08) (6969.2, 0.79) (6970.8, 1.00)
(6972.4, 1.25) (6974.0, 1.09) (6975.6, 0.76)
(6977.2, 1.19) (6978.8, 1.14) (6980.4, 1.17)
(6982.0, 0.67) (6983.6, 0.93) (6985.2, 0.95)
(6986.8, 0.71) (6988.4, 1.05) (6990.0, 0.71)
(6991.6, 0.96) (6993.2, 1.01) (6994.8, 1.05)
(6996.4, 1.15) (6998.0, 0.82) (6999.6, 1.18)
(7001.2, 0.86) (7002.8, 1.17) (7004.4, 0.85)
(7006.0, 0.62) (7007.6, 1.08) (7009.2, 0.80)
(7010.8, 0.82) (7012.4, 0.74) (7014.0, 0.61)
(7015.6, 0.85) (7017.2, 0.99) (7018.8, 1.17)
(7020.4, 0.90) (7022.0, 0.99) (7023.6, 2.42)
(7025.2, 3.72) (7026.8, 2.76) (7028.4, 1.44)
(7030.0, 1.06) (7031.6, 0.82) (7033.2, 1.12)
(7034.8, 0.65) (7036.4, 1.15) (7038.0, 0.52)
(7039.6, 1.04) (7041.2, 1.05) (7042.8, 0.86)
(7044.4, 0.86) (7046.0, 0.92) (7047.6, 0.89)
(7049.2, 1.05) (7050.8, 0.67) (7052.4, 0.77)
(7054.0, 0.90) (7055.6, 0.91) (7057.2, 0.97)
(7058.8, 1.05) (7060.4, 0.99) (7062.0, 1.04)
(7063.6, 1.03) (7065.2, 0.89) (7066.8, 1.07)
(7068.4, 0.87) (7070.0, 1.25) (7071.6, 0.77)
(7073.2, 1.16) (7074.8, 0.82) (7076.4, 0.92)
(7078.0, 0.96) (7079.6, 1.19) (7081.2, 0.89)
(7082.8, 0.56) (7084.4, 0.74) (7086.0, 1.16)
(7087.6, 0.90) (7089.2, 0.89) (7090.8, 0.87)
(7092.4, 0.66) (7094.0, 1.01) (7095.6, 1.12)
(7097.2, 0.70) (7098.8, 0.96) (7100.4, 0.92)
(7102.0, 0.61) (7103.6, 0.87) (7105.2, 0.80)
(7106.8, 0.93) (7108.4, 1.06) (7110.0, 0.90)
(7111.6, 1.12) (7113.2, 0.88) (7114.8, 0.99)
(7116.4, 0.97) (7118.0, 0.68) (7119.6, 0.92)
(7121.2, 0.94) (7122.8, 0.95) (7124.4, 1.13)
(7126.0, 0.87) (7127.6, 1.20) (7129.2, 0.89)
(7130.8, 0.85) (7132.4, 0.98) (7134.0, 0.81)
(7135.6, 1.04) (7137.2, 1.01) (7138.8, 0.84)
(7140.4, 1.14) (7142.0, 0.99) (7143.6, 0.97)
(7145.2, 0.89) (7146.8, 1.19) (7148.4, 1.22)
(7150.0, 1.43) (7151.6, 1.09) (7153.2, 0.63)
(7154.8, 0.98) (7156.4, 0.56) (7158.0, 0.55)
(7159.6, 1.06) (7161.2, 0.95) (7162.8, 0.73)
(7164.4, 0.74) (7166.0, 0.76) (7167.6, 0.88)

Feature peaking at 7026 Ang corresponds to [O III] 5007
